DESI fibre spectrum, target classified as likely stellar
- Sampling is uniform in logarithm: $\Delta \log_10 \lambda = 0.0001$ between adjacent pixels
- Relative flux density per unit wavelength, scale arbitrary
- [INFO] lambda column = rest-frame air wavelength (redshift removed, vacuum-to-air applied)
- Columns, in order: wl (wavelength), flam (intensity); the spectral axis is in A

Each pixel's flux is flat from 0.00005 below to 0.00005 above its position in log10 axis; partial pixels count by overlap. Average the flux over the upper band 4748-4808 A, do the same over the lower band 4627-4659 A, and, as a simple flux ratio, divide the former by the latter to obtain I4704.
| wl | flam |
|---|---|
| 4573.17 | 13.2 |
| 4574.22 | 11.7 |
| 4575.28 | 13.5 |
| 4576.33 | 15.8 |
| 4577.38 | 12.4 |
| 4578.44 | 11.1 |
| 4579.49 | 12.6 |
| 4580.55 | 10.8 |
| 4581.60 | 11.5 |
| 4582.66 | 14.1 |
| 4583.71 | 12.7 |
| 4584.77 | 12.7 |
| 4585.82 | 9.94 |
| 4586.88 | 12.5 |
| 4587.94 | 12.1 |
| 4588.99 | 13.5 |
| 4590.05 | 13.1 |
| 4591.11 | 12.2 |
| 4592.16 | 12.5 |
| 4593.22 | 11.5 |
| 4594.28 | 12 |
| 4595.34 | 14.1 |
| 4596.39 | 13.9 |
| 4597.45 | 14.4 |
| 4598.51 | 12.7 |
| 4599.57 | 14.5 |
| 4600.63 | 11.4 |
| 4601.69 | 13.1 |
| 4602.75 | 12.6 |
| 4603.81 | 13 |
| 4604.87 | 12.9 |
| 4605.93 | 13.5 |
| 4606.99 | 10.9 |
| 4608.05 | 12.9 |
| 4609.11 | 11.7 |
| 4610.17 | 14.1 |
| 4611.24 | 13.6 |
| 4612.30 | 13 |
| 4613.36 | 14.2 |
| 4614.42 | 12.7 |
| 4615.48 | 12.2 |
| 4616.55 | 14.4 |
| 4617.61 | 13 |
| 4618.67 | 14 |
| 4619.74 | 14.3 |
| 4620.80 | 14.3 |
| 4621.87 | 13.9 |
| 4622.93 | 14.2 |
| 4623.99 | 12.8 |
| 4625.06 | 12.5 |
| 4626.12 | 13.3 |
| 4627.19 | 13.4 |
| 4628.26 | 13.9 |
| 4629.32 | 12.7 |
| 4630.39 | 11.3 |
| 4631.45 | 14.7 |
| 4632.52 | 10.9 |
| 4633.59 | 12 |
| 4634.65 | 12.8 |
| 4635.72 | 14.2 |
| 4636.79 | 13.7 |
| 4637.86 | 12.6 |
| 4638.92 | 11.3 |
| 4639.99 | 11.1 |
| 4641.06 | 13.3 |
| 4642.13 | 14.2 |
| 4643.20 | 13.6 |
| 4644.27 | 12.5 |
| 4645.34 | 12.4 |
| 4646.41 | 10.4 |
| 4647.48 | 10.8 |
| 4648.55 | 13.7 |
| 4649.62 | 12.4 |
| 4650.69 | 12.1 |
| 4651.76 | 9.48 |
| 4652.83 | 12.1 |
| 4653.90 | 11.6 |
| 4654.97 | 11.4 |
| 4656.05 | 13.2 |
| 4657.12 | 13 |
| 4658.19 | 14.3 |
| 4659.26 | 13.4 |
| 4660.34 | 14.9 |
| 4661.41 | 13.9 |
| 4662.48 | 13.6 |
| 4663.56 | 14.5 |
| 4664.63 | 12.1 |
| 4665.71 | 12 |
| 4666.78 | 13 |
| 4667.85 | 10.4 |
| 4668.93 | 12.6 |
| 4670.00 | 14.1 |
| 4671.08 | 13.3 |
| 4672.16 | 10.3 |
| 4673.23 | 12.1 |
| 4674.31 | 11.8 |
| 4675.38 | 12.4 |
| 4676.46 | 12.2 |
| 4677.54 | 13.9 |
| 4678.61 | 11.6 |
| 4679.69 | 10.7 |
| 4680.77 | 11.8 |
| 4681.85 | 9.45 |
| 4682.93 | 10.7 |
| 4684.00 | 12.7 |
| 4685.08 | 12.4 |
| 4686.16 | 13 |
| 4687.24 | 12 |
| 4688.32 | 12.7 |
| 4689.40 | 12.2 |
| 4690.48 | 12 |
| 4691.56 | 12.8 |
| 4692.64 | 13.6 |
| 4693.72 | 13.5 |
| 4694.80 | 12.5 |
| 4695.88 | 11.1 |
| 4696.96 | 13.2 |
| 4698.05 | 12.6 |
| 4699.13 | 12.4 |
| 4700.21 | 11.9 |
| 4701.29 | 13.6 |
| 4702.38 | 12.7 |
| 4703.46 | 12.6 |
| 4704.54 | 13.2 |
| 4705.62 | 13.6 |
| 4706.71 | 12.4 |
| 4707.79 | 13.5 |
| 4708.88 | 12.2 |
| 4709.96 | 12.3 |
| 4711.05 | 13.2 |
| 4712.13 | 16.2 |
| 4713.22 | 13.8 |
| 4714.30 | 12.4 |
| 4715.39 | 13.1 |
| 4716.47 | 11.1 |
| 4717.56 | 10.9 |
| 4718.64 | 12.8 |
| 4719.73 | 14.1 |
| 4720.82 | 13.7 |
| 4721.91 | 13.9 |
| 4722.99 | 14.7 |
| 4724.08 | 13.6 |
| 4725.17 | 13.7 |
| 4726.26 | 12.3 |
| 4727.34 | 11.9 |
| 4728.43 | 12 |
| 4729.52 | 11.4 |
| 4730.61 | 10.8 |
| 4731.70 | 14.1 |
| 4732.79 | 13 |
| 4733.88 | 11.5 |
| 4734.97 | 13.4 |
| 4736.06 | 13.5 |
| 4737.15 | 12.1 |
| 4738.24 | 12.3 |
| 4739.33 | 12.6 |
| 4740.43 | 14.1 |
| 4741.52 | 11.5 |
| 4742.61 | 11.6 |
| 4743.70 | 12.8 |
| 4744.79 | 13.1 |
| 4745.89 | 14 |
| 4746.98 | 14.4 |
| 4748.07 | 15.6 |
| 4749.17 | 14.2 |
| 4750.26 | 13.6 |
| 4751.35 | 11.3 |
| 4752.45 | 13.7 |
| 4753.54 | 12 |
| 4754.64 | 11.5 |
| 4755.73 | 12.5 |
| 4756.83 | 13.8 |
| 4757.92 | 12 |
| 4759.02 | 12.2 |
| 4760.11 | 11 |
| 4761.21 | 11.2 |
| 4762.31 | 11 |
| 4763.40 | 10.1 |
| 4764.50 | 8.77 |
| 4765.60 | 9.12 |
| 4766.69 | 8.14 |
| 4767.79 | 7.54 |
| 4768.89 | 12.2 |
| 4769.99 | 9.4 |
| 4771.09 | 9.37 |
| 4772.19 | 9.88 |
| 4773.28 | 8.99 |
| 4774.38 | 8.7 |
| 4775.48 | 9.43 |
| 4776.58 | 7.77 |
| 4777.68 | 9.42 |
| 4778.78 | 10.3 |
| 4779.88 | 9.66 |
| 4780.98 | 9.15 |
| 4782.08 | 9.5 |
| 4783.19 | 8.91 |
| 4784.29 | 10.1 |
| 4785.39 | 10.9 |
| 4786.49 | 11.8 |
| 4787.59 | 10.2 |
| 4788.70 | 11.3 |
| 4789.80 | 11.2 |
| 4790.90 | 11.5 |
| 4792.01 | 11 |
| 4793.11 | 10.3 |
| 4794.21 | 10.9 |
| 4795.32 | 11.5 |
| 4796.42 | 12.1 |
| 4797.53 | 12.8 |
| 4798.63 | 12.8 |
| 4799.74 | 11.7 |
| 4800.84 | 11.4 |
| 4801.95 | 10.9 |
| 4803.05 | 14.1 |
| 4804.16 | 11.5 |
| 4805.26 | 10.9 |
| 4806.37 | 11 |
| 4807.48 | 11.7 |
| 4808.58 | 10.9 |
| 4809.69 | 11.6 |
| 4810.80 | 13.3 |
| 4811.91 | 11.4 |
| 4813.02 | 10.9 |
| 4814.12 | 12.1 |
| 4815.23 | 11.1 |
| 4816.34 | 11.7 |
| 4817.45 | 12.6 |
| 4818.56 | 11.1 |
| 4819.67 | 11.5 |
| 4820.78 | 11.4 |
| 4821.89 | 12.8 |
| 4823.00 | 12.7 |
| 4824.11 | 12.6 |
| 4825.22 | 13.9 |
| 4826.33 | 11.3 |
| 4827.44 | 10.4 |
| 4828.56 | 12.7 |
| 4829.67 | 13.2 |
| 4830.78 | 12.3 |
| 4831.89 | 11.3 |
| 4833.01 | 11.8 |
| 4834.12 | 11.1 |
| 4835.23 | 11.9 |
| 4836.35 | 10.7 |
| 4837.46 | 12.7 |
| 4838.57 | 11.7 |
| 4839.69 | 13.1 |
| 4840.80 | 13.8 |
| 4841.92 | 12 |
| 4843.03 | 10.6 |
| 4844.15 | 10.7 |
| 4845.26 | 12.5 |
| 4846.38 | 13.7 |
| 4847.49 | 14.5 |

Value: 0.87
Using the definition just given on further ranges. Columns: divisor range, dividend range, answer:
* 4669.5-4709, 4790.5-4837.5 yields 0.95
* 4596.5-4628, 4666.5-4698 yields 0.92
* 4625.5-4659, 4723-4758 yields 1.02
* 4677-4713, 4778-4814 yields 0.89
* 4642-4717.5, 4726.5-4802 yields 0.91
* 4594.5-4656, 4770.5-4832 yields 0.87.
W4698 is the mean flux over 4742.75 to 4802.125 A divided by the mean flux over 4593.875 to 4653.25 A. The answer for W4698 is 0.9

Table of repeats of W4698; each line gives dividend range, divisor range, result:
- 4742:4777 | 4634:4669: 0.89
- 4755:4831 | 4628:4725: 0.88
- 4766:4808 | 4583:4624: 0.81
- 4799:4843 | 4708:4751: 0.92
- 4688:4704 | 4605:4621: 0.95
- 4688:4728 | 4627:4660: 1.03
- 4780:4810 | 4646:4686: 0.91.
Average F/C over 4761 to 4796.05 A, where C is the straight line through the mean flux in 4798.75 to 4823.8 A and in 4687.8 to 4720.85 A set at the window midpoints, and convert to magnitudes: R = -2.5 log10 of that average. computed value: 0.208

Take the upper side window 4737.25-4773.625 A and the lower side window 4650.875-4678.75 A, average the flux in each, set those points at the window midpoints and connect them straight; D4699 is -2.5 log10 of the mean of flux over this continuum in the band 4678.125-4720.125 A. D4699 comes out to -0.024 mag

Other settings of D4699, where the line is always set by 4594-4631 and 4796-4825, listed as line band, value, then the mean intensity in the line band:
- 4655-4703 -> 0.019 mag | 12.5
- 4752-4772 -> 0.131 mag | 10.8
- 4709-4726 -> -0.063 mag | 13.3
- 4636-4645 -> 0.017 mag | 12.8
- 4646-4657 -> 0.102 mag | 11.8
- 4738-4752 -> -0.073 mag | 13.2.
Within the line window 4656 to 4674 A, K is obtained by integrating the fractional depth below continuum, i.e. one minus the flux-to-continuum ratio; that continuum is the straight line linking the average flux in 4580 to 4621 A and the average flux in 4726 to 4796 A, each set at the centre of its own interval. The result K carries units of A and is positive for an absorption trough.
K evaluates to -1.0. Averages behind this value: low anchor 12.9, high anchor 11.3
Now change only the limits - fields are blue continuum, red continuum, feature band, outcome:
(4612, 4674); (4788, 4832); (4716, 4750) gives -1.9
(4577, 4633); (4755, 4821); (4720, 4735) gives -1.7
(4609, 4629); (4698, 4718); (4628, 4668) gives 1.9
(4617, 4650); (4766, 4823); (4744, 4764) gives -2.2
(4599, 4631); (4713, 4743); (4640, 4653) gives 0.8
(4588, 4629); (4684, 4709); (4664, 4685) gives 1.4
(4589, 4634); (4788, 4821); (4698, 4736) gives -1.9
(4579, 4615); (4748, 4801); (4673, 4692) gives -0.3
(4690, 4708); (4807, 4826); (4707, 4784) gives 3.8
